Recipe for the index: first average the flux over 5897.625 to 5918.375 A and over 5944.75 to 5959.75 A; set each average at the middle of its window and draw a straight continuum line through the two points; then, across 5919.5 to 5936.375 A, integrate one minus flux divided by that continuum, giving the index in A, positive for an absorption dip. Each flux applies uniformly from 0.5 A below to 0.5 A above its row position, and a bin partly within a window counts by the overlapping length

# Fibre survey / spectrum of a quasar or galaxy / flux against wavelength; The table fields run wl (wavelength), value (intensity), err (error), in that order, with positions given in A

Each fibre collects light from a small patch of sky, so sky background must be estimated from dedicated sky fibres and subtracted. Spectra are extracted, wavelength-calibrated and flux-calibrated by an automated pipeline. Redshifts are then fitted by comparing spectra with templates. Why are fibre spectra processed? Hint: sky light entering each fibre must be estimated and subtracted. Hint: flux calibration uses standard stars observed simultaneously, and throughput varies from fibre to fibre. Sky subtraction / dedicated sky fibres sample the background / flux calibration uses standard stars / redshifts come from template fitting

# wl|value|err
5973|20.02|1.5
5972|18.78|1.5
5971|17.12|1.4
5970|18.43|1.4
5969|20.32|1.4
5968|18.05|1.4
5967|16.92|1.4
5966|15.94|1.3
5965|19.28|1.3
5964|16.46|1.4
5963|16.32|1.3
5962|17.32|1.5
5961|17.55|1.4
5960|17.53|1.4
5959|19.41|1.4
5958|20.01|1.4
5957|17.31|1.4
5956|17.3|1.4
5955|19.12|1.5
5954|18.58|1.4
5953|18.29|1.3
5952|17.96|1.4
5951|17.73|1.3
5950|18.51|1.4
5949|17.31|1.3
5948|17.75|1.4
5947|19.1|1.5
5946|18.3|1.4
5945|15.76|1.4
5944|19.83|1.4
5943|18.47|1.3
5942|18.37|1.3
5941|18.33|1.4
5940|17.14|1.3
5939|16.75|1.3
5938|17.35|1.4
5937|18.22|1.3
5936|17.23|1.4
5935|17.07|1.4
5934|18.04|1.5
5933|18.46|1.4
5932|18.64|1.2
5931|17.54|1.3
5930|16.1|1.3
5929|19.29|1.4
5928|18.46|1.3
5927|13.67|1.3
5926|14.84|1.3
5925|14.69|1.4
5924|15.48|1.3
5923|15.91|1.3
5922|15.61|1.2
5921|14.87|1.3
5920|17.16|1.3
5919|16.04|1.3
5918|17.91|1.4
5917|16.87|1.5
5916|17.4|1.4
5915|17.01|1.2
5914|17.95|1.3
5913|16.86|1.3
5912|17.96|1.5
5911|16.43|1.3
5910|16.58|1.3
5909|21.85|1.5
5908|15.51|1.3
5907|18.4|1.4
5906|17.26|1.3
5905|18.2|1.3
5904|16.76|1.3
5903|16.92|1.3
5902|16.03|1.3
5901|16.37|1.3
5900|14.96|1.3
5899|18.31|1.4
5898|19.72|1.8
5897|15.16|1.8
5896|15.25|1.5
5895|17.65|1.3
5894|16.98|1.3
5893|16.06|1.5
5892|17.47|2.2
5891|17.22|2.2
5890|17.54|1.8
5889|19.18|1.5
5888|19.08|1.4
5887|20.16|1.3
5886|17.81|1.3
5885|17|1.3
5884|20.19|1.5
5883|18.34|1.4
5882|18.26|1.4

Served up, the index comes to 1.0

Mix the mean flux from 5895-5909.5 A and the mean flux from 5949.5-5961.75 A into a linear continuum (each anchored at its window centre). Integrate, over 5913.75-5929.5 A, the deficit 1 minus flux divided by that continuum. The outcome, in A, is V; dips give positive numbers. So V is 1.0 A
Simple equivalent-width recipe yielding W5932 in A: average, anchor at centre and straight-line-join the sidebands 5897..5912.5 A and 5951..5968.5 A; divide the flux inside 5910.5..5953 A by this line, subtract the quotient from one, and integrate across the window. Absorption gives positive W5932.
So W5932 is 0.8 A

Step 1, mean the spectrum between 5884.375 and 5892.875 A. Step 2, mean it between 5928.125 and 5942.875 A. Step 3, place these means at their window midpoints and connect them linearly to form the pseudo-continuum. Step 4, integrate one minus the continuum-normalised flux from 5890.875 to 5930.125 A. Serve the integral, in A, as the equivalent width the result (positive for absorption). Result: 2.5 A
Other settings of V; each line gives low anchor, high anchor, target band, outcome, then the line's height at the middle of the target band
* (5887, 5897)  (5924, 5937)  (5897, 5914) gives -0.1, 17.3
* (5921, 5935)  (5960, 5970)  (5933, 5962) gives -1.5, 17.1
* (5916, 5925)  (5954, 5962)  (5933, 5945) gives -0.4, 17.2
